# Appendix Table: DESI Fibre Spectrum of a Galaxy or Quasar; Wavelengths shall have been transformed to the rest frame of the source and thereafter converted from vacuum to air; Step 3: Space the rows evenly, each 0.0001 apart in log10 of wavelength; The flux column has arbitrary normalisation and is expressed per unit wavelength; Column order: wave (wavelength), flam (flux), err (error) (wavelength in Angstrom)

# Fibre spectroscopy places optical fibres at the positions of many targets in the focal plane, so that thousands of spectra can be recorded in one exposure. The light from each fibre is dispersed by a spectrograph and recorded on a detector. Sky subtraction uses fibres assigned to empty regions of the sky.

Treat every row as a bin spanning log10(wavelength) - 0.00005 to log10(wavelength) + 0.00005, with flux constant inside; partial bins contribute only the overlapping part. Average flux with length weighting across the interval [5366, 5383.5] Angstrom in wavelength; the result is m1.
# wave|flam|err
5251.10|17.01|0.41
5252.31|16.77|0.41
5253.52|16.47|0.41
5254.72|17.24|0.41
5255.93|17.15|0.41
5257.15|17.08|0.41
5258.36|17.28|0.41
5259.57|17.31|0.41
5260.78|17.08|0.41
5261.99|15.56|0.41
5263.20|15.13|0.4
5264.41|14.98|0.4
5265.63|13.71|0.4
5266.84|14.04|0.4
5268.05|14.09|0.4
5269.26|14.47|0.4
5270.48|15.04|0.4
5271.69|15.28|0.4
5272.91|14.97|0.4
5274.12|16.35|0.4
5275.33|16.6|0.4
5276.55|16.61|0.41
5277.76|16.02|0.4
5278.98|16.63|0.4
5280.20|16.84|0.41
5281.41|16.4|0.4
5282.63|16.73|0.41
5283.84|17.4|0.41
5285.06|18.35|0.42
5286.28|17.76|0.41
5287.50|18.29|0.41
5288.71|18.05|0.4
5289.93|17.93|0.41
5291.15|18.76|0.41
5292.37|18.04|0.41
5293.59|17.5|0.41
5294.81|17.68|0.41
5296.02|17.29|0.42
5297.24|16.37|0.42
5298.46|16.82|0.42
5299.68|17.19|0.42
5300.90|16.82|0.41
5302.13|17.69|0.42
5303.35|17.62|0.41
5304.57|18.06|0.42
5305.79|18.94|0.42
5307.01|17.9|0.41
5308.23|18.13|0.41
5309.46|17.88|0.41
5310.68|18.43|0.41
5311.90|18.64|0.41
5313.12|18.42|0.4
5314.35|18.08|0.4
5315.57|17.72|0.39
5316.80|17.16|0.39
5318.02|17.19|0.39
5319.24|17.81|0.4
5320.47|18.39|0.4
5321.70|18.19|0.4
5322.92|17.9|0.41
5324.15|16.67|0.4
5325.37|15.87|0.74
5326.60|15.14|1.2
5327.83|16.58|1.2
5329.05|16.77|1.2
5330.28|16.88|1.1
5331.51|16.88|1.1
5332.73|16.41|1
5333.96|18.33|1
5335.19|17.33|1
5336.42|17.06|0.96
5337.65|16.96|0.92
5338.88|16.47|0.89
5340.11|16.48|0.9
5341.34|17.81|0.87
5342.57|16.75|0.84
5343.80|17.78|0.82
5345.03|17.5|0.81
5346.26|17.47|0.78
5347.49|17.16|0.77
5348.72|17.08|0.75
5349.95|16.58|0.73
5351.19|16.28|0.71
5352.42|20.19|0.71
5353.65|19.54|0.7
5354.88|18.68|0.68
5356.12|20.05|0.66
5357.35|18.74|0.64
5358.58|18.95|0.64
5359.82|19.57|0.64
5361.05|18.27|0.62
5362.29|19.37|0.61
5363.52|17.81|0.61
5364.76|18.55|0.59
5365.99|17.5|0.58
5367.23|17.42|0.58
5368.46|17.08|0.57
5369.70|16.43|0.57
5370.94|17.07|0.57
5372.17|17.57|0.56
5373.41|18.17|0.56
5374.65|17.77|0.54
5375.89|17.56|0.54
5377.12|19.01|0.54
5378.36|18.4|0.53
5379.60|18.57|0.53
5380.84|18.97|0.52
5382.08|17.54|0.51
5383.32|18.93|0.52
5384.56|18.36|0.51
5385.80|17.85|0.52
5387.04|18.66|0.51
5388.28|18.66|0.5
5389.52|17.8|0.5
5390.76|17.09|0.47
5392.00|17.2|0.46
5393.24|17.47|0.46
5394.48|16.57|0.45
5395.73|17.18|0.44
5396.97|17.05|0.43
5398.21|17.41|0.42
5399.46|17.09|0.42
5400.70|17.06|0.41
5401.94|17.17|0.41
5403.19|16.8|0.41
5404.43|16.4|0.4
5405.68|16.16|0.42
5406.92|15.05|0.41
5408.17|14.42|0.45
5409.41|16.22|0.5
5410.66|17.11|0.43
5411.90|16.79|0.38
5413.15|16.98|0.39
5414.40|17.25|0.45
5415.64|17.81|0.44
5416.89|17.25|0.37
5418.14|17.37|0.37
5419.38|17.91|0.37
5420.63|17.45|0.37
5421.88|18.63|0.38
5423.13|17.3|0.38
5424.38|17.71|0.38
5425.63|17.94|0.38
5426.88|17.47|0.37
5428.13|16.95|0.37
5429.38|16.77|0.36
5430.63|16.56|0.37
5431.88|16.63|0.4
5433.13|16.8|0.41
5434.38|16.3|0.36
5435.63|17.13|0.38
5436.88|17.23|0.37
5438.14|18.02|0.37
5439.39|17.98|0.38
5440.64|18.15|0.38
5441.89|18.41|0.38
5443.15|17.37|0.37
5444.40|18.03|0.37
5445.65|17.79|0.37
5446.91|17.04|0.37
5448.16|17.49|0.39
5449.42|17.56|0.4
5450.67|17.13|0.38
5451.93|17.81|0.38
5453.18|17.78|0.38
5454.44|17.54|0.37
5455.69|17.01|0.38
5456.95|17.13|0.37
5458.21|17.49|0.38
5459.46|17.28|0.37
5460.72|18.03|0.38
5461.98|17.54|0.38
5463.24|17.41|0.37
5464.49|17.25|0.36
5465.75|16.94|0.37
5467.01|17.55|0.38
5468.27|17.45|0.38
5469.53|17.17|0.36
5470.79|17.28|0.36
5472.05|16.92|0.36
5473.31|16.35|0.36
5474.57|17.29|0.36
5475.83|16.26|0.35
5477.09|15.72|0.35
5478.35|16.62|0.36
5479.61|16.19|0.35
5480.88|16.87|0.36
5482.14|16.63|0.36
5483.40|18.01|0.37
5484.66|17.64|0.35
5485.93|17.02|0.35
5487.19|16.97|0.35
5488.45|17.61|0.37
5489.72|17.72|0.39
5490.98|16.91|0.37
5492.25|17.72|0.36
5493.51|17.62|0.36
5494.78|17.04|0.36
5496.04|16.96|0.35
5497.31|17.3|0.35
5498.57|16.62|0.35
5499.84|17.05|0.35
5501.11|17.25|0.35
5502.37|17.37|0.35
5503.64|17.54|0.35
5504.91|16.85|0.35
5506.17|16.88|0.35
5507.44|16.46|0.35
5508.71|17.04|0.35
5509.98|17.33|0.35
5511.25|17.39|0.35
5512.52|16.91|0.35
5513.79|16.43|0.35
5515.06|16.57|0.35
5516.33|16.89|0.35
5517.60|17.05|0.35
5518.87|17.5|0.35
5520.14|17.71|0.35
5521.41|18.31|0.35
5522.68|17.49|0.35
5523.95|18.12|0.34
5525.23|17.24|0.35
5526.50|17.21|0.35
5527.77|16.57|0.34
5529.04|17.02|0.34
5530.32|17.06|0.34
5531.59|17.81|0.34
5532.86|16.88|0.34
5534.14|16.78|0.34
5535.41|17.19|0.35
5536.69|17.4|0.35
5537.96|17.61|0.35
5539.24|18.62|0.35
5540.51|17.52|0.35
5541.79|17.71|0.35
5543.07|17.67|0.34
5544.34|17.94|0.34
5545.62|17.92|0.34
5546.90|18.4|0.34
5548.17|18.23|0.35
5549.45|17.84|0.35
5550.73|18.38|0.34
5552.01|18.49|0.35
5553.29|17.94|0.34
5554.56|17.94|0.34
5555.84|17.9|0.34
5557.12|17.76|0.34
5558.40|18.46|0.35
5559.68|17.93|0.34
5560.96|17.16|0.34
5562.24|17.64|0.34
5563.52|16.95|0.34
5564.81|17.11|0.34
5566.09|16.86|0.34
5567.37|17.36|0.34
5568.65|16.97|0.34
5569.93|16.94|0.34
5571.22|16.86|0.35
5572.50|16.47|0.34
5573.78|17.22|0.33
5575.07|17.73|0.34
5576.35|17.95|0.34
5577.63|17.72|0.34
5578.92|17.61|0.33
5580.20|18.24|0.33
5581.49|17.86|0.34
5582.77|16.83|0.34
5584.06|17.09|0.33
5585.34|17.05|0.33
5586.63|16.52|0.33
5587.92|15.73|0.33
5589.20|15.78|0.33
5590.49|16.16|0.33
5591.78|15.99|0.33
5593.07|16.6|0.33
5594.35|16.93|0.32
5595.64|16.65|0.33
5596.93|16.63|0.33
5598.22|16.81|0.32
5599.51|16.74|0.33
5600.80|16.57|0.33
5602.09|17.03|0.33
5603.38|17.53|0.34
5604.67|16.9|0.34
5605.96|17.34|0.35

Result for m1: 17.8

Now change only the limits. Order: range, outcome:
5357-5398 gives 18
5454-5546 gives 17.2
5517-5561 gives 17.7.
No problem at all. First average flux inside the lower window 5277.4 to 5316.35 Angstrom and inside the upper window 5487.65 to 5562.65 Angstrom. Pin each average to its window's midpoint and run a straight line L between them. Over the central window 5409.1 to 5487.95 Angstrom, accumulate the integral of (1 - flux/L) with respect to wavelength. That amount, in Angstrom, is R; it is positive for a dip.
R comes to 1.1 Angstrom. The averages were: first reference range 17.6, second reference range 17.5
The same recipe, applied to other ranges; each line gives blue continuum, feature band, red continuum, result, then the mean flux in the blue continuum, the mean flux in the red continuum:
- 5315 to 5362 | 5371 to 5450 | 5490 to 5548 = 0.21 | 17.6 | 17.3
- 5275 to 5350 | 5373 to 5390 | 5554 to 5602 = -1.00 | 17.4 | 17.1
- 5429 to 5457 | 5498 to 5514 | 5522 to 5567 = 0.46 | 17.4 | 17.6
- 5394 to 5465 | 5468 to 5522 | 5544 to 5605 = 0.52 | 17.2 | 17.3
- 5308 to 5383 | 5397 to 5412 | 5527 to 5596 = 0.97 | 17.7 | 17.4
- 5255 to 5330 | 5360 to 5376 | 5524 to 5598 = -0.68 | 17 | 17.3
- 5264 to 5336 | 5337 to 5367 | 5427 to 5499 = -1.55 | 17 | 17.2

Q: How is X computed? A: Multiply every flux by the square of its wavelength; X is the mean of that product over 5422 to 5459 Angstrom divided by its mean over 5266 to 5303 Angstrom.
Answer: 1.1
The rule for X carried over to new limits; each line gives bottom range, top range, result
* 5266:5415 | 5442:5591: 1.06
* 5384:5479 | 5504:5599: 1.05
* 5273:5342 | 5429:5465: 1.06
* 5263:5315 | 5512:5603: 1.13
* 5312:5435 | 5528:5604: 1.06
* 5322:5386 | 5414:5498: 1.02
